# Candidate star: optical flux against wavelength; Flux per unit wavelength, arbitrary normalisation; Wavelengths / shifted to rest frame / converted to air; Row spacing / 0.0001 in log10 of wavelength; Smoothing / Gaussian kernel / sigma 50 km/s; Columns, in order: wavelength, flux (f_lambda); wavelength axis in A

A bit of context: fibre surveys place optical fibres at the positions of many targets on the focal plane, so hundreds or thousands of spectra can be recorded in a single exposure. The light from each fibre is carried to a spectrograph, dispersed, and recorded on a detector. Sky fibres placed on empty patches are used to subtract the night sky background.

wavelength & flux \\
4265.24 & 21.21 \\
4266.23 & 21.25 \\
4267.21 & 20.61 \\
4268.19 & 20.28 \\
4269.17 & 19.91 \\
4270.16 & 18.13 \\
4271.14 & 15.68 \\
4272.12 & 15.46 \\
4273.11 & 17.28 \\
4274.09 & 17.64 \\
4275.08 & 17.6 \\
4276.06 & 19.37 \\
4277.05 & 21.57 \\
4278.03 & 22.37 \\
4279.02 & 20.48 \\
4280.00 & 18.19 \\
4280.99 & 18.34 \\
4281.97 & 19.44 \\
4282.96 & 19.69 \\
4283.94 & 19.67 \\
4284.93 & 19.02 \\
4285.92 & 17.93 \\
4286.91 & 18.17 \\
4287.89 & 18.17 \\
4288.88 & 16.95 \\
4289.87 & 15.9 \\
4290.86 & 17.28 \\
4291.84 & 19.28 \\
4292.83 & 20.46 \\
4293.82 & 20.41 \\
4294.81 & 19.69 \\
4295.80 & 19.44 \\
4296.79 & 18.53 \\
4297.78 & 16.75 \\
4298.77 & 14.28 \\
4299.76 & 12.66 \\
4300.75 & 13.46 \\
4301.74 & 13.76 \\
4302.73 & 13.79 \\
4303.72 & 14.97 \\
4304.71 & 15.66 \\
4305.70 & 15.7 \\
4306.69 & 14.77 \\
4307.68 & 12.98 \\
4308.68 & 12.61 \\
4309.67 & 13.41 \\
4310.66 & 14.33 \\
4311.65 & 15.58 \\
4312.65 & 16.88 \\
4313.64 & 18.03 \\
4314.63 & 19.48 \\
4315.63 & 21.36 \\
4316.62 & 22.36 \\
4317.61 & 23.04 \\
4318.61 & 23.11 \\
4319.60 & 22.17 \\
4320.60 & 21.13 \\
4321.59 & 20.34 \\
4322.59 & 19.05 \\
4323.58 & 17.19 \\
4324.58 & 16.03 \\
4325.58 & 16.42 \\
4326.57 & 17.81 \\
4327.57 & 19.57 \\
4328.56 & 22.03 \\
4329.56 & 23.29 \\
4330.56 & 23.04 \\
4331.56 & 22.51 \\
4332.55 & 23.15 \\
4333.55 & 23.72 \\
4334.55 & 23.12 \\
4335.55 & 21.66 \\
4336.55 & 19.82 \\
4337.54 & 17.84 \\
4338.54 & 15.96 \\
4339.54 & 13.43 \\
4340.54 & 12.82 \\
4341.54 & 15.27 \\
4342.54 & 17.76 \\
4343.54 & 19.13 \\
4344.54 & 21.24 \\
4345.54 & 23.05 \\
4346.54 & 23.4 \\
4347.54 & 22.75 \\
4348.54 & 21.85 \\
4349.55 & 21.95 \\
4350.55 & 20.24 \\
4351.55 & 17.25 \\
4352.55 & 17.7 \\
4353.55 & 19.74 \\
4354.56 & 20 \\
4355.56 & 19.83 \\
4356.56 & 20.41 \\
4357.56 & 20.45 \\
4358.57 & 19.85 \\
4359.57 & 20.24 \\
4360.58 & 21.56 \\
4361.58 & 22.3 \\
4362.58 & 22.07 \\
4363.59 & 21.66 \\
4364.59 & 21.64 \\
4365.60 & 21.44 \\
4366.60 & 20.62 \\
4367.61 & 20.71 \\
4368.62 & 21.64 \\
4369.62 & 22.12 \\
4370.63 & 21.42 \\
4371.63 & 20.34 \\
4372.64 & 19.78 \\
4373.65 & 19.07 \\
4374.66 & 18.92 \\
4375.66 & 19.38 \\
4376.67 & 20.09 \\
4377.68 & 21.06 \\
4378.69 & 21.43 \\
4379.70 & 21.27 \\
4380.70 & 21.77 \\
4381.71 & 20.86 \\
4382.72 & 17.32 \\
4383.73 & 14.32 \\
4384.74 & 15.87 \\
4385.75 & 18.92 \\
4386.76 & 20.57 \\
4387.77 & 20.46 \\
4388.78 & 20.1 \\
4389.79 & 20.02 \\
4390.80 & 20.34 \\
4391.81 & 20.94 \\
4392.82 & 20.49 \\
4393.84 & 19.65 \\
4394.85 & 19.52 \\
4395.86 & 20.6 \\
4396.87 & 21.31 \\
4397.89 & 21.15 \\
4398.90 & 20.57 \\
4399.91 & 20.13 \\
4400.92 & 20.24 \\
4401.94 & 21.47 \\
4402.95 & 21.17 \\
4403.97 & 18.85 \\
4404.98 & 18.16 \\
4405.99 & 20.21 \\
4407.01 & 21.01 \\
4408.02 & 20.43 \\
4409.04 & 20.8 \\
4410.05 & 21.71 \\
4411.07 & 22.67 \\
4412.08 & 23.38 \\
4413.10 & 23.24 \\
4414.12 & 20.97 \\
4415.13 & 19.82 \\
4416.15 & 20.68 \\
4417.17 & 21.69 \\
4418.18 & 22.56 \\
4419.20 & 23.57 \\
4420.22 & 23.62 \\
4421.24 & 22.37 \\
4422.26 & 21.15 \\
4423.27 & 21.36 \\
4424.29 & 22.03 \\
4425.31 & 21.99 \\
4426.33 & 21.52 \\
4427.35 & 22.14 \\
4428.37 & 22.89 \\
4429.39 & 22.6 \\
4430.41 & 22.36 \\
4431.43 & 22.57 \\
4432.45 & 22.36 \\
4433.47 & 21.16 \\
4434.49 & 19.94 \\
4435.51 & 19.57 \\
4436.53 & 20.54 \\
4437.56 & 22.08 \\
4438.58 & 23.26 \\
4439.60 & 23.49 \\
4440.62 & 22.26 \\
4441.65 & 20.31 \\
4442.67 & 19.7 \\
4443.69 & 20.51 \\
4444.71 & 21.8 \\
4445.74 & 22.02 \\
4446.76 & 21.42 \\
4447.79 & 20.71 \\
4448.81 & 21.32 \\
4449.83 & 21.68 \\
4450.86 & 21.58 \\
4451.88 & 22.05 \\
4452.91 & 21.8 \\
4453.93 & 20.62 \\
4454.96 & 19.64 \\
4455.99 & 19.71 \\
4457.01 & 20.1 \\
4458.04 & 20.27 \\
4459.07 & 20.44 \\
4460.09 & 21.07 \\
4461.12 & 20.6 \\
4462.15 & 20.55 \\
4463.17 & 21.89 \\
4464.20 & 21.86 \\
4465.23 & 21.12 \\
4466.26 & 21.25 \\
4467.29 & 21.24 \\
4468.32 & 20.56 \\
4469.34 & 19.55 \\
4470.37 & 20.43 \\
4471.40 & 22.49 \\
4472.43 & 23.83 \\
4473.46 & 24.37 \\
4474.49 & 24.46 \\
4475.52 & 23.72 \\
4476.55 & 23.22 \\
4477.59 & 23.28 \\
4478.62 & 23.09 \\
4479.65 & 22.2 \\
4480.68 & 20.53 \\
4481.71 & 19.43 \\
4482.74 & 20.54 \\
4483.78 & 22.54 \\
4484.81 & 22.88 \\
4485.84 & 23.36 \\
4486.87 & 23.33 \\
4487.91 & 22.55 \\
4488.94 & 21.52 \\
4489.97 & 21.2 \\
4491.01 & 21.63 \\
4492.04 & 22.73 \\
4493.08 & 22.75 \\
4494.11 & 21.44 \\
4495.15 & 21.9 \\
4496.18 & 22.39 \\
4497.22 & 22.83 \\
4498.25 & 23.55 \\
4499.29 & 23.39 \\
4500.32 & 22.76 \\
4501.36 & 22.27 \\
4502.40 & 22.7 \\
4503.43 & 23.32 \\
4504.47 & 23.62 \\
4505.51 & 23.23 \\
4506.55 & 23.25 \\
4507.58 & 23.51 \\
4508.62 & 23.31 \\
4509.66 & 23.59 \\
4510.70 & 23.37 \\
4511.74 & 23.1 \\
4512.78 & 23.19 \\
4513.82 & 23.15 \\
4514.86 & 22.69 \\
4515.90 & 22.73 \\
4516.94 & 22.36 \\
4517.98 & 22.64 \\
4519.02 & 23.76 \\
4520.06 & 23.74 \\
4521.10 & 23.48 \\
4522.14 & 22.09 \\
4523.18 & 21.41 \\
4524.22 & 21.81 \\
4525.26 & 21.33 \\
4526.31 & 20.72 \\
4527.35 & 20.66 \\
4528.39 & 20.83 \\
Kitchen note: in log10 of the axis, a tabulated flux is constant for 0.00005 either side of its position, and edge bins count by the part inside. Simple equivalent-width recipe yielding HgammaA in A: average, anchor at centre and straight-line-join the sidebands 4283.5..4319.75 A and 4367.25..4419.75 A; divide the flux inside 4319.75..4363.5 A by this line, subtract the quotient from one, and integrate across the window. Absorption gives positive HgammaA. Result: -3.1 A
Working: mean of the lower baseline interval 17.3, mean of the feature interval 20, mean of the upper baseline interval 20.5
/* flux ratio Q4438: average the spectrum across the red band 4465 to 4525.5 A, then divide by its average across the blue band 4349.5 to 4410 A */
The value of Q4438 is 1.11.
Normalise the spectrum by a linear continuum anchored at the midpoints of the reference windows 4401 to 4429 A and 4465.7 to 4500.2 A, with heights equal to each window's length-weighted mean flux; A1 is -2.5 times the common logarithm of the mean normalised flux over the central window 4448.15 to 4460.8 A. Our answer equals 0.055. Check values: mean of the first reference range 21.5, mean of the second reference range 22.3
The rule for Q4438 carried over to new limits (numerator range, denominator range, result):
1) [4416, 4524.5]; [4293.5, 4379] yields 1.15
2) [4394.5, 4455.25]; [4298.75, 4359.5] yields 1.14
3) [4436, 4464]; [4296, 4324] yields 1.24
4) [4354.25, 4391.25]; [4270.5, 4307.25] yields 1.15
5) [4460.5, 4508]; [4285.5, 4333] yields 1.24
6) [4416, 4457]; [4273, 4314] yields 1.26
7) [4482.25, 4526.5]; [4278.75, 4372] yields 1.19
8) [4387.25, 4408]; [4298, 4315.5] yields 1.35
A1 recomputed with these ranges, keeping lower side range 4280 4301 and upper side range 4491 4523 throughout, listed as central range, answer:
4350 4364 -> -0.04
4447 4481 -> 0.02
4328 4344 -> -0.04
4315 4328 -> -0.07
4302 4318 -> 0.12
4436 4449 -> 0.00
